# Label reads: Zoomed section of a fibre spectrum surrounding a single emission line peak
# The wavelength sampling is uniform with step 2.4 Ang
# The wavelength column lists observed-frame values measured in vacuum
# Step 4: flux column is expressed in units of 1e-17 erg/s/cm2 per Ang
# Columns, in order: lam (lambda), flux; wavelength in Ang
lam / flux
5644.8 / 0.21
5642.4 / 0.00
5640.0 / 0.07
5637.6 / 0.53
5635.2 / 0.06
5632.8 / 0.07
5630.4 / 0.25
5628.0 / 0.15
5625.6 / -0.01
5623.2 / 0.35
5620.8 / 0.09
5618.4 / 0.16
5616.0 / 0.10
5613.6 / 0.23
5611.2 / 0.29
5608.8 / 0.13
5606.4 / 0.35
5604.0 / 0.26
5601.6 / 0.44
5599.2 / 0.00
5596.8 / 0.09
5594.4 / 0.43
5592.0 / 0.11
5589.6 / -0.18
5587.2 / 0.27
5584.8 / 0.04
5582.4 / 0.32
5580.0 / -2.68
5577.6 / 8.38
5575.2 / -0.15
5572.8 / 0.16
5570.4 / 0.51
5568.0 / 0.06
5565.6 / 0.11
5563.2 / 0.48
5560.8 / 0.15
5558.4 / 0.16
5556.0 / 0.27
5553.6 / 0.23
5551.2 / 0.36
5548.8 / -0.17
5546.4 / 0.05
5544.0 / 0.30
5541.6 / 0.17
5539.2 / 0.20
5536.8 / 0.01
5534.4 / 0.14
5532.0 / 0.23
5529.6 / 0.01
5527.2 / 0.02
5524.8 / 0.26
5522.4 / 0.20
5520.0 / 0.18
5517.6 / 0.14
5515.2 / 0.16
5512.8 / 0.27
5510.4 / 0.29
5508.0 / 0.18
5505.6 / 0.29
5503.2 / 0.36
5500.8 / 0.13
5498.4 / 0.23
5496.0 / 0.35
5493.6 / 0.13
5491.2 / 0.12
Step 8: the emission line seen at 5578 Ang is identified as Mg II 2798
